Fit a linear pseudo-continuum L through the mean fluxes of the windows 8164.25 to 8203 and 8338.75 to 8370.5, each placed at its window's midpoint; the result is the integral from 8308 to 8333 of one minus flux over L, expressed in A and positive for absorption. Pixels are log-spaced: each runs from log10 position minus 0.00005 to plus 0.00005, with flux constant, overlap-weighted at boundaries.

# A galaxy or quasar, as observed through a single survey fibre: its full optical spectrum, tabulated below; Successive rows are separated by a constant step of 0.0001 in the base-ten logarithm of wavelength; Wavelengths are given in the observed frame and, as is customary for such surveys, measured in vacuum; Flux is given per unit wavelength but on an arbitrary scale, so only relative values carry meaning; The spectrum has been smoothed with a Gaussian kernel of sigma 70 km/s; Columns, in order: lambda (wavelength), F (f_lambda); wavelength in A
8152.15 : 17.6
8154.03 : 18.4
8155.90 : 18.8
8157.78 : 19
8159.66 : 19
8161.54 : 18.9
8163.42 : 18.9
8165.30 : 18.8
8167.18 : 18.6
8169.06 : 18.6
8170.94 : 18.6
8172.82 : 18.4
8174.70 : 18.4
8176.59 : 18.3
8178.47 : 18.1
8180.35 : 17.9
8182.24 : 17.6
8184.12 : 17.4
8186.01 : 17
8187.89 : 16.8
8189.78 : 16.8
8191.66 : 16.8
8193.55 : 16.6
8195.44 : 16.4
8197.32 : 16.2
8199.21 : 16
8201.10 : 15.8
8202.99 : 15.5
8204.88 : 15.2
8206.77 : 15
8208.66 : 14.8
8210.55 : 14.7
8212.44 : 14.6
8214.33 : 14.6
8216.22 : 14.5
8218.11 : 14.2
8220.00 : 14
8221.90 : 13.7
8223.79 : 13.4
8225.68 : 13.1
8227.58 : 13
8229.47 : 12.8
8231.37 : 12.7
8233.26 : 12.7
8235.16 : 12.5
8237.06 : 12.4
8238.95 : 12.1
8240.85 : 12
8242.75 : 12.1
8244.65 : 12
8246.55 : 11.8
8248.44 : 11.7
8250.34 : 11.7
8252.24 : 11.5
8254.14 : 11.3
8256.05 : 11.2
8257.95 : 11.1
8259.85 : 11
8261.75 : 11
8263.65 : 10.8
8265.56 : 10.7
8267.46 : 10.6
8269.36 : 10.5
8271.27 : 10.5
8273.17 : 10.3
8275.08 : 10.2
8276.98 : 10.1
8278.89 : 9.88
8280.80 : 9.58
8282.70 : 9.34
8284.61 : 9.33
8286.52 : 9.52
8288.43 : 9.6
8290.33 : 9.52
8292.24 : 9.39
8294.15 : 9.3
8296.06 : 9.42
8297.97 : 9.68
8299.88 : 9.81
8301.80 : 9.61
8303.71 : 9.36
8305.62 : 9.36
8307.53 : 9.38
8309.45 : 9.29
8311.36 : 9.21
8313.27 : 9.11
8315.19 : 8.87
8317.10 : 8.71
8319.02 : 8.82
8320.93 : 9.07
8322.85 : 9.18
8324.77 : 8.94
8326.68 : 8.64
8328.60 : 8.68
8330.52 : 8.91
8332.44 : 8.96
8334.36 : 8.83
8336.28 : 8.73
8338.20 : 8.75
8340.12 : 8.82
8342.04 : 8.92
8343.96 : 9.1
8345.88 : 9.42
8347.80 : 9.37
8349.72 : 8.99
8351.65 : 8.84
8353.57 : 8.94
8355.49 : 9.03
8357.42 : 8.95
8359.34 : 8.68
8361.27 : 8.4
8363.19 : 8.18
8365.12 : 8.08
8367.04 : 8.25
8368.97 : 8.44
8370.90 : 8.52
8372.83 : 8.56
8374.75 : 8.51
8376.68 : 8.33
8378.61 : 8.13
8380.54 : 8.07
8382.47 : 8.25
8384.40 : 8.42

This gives 3.6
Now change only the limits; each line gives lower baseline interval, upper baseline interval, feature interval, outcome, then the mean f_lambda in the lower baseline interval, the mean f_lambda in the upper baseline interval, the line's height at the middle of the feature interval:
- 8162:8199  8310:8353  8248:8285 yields 6.1 A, 17.7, 8.95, 12.7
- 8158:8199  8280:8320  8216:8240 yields 2.1 A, 17.8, 9.34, 14.4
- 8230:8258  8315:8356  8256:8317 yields 4.0 A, 12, 8.93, 10.6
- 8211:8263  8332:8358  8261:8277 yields 1.3 A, 12.6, 8.98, 11.5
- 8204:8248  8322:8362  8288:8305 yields 1.8 A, 13.4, 8.91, 10.7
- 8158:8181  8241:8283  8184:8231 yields 1.1 A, 18.6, 10.9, 15.4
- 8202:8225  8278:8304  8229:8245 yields 0.8 A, 14.5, 9.53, 13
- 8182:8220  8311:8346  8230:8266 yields 4.1 A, 15.7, 8.91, 13.2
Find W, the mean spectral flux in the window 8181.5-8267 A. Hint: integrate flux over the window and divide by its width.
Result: 13.7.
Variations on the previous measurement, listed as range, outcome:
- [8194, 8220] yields 15.2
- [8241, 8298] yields 10.5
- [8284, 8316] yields 9.4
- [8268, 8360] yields 9.29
